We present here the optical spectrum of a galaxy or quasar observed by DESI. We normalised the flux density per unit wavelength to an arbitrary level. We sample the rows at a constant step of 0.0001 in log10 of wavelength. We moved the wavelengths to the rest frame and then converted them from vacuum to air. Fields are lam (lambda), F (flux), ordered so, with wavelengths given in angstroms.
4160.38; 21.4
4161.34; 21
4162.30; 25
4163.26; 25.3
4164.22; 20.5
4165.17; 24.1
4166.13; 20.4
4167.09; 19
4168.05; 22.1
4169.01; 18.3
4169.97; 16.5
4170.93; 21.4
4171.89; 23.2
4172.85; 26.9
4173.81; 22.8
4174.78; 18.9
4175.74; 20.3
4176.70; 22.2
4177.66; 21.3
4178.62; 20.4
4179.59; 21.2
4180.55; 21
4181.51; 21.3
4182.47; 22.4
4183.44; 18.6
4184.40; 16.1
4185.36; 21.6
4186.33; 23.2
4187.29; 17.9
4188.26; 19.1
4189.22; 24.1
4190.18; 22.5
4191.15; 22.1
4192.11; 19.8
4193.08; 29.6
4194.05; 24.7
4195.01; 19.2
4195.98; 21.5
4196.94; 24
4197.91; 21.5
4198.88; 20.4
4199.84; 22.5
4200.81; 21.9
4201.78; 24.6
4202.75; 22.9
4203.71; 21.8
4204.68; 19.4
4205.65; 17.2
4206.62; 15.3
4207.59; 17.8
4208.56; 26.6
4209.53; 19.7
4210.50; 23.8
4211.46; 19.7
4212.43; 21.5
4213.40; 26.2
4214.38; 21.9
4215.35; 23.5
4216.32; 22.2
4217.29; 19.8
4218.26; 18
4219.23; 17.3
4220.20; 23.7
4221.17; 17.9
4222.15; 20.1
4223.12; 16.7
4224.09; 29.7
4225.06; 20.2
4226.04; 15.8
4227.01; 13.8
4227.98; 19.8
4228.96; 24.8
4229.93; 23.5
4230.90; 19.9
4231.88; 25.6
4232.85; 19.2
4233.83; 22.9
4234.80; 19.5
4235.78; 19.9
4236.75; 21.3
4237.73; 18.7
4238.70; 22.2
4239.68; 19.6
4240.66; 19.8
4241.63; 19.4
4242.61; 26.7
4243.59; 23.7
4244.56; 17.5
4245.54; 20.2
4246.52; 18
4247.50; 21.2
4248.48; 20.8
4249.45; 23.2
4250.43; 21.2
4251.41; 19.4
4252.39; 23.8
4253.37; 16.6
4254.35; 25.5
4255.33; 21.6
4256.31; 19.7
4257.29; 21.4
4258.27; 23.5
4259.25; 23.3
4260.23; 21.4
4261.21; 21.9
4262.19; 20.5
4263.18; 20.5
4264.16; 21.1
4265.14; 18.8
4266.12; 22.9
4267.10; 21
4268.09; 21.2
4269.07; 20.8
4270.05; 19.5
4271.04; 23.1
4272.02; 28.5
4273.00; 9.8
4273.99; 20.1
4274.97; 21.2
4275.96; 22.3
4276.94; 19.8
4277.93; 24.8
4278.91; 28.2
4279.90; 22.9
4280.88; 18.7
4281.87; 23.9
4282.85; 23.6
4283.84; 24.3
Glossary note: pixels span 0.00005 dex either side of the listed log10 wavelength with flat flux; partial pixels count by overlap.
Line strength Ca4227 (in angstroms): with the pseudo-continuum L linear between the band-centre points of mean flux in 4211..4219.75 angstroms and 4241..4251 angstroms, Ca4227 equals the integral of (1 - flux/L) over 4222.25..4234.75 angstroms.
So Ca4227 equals 0.1 angstroms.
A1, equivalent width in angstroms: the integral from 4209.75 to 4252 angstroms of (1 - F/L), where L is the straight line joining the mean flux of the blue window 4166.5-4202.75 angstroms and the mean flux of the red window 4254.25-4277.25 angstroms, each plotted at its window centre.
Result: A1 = 0.7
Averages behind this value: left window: 21.5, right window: 21.2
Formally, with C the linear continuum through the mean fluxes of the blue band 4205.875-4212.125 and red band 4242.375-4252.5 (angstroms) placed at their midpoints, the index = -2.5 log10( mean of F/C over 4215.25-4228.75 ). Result 0.04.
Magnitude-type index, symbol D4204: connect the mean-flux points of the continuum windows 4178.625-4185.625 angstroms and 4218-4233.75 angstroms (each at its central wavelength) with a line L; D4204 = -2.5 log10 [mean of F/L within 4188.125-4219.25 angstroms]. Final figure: -0.07 mag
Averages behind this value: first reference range 20.3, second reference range 20.5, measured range 21.7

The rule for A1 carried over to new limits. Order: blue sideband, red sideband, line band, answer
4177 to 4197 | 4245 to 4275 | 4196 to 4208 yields 0.3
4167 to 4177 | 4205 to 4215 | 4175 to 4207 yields -0.3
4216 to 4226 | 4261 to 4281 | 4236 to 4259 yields -0.2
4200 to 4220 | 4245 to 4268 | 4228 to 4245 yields -0.2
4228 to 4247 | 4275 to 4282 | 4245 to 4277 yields 1.5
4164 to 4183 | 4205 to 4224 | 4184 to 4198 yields -0.6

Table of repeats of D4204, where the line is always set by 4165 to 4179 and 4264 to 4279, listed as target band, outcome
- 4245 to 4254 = 0.037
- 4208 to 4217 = -0.074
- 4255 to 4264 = -0.013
